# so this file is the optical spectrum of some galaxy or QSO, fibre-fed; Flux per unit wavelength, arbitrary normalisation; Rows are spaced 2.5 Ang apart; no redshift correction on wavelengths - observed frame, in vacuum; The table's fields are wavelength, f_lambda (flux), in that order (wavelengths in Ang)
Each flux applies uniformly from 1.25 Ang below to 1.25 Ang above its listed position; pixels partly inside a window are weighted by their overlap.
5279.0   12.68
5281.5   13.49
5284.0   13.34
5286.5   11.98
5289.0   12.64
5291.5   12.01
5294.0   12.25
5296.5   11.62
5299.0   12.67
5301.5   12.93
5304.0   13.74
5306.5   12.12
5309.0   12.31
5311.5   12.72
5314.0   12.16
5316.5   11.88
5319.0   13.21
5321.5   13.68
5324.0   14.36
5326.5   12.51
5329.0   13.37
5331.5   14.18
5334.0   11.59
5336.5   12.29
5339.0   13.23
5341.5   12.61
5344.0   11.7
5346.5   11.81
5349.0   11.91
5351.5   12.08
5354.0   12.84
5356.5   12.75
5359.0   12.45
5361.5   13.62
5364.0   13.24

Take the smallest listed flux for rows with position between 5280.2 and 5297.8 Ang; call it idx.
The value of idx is 11.62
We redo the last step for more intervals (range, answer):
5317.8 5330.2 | 12.51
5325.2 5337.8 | 11.59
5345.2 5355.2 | 11.81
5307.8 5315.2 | 12.16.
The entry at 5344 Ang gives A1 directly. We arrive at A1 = 11.7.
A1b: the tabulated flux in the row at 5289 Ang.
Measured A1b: 12.64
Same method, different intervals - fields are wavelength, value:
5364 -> 13.24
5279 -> 12.68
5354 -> 12.84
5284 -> 13.34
